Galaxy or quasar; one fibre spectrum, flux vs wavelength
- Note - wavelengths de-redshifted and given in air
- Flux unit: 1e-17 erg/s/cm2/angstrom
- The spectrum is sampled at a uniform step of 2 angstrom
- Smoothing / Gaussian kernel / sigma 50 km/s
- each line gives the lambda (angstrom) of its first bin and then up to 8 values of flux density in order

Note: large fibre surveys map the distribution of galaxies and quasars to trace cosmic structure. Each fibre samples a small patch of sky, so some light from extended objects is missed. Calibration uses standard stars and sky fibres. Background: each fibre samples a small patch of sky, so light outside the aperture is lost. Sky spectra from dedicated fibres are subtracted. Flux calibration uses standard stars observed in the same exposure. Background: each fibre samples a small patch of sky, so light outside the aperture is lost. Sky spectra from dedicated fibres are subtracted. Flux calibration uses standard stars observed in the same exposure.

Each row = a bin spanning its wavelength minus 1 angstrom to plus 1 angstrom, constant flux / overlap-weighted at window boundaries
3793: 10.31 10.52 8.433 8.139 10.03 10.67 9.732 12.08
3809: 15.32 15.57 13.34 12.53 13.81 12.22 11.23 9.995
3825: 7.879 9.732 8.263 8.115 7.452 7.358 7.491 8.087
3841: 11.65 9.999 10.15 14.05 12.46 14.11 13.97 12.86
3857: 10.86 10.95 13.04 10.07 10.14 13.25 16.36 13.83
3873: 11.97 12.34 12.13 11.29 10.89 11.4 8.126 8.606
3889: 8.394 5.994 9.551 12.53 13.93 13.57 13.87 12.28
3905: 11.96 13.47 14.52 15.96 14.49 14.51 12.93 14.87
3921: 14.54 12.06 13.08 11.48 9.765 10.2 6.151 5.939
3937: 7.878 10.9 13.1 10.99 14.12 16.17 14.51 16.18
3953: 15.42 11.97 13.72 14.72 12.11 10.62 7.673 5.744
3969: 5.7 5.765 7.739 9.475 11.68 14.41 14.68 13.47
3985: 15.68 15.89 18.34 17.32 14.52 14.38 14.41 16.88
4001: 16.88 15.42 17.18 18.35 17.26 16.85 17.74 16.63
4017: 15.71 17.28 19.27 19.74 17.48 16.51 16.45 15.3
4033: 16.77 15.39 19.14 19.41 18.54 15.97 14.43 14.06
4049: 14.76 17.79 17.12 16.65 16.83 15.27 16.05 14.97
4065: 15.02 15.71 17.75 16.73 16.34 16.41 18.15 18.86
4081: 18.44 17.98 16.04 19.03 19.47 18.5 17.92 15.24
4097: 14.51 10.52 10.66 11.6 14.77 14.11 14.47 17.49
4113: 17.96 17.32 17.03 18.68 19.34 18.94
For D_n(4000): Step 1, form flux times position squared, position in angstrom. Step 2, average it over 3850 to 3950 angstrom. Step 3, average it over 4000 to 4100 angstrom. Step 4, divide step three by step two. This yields 1.51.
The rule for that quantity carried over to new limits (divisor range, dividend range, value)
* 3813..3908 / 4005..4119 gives 1.64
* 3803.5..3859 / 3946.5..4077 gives 1.50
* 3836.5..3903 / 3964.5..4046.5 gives 1.41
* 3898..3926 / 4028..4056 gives 1.29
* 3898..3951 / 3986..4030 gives 1.41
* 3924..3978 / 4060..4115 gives 1.59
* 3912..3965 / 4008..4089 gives 1.45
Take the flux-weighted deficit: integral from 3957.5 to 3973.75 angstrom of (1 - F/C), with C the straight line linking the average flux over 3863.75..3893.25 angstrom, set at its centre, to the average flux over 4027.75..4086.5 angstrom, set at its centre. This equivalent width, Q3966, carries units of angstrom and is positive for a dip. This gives 5.66 angstrom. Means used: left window 11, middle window 8.93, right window 16.7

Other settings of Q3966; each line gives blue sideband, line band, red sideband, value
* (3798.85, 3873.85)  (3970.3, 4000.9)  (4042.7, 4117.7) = 1.0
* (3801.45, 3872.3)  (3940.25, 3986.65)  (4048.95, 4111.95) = 6.0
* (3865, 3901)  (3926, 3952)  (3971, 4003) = 3.2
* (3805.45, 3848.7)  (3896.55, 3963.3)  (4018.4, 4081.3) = 4.1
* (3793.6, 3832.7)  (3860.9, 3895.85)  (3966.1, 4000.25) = 1.6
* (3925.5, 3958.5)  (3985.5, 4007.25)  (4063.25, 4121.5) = -4.5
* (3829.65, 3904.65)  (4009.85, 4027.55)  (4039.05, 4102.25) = -2.9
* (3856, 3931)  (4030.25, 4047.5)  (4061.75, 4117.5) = -1.7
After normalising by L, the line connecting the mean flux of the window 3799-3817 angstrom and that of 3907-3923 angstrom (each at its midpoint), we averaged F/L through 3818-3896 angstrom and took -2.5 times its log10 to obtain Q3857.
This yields 0.224 mag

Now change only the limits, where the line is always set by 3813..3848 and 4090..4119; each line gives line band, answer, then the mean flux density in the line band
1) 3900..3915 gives -0.20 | 13.8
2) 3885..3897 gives 0.20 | 9.35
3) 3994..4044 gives -0.24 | 17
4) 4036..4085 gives -0.16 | 16.8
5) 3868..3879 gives -0.20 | 13.1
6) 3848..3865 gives -0.15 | 12.2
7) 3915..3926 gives -0.15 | 13.6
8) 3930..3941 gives 0.36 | 8.66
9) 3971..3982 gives 0.16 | 11.1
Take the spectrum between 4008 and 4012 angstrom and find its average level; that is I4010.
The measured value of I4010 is 17.1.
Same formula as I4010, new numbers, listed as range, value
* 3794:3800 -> 9.03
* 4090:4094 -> 18.2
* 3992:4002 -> 15.4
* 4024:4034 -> 16.5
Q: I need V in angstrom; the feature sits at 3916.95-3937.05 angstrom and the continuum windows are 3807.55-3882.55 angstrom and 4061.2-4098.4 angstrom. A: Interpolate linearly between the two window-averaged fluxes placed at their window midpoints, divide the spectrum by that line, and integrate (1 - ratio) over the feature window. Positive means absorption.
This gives 3.8 angstrom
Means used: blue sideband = 11.5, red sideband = 17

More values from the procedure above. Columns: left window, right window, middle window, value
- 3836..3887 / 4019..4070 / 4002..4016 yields -1.2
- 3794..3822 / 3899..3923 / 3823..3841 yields 5.7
